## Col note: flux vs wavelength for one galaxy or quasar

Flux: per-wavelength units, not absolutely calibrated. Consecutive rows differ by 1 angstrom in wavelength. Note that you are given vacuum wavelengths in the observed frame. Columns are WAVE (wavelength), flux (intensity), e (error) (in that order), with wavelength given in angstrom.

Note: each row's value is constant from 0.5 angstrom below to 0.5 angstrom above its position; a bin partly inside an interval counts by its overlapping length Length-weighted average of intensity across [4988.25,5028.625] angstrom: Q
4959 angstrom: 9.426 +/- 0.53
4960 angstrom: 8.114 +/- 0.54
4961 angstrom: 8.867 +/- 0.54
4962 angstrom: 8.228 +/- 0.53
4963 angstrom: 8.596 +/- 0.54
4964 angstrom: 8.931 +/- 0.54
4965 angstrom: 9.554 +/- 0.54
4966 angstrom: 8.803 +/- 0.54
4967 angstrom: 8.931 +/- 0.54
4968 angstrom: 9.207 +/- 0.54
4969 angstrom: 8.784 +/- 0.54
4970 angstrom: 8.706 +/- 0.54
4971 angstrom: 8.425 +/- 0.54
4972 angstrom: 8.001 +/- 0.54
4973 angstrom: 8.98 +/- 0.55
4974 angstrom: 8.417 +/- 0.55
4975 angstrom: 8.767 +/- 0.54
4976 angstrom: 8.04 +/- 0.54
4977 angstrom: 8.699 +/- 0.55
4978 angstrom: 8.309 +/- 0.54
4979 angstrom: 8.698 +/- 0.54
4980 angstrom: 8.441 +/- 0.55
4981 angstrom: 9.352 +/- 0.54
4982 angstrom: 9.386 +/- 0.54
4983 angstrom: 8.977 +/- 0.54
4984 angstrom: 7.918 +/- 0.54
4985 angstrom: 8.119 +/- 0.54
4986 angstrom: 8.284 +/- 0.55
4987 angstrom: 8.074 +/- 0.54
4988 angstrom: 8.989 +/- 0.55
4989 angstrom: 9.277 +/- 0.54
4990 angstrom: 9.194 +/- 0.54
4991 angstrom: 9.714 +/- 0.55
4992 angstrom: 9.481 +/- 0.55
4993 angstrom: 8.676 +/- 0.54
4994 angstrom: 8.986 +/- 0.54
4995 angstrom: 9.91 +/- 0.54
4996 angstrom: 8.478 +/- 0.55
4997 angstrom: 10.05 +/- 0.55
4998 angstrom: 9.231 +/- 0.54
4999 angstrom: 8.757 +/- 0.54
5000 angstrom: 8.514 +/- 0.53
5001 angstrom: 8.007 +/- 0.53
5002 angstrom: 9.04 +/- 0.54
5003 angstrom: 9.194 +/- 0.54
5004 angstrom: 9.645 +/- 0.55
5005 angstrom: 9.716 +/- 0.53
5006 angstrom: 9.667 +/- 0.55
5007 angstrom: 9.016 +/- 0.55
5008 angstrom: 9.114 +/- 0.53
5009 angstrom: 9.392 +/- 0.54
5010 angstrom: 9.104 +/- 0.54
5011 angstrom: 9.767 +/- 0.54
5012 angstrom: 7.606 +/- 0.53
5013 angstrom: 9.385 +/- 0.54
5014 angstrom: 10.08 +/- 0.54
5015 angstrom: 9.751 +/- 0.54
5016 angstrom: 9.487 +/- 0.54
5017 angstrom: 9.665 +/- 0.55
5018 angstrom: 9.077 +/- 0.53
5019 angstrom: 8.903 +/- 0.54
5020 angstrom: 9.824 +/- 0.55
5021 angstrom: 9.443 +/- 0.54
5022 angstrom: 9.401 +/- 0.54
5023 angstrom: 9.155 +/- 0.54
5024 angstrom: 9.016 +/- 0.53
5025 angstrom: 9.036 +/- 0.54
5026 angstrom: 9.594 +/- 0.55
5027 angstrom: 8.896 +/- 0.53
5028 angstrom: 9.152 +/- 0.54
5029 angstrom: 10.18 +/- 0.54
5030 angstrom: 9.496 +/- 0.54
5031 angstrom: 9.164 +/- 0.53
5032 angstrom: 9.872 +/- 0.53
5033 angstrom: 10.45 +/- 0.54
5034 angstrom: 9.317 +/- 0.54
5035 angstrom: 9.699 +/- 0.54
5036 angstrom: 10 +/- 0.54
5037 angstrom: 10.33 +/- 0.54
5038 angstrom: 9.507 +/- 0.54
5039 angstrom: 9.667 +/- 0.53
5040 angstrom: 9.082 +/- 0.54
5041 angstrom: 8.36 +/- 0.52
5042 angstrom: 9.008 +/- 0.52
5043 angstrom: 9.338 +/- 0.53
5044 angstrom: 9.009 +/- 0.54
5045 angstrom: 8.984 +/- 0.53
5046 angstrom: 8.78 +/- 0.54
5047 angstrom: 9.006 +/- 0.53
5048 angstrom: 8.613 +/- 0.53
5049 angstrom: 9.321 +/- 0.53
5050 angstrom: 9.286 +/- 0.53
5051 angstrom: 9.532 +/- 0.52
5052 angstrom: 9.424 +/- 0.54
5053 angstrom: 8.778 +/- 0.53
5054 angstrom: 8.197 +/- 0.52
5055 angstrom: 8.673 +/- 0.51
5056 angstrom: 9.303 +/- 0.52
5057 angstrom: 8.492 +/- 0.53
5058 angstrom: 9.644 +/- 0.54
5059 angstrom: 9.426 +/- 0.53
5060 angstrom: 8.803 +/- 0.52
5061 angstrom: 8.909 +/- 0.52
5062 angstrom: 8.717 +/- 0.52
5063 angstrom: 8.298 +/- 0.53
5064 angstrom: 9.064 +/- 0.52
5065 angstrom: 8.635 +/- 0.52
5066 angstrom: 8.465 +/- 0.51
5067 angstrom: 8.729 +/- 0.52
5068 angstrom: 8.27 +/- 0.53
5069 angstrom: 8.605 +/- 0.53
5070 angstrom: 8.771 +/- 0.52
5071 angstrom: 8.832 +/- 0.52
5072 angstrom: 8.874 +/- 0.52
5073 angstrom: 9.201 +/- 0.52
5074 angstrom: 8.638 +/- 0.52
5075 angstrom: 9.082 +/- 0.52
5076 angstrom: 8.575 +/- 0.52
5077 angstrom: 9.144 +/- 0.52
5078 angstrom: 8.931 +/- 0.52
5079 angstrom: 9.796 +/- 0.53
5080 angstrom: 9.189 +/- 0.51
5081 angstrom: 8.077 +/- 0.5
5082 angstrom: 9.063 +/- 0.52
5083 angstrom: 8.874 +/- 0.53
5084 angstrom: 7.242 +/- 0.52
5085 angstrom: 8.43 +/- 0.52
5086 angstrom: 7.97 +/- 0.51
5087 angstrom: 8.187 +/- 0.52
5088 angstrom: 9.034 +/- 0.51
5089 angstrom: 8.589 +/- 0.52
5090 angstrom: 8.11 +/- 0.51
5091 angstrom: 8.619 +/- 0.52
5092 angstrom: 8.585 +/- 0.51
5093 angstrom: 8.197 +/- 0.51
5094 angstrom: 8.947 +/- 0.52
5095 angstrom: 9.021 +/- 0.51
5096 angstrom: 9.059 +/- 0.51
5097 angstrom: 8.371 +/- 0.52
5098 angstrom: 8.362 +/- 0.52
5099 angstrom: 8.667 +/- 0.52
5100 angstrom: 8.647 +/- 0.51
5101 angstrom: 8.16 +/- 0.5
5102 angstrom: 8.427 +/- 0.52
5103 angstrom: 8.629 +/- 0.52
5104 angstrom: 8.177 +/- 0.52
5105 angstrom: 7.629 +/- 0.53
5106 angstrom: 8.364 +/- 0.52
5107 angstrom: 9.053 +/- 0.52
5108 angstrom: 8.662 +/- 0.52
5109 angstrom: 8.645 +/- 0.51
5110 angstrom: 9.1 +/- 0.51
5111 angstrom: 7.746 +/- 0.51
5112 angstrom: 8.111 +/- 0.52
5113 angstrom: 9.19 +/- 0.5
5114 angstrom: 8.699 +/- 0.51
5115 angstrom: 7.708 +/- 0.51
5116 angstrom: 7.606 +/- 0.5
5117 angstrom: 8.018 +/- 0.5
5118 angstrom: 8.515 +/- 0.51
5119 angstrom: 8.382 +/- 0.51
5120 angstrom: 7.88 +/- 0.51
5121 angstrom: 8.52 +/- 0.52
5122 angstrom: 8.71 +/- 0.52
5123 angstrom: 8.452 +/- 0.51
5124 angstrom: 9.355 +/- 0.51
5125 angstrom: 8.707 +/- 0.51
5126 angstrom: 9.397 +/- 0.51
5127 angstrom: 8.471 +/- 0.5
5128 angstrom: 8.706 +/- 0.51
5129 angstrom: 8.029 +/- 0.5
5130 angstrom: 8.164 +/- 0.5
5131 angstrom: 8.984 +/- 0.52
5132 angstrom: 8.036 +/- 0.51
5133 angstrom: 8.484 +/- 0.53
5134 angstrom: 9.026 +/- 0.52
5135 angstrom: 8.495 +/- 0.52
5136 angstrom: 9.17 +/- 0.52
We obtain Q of 9.24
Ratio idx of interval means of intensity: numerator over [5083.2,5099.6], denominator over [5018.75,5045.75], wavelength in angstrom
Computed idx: 0.9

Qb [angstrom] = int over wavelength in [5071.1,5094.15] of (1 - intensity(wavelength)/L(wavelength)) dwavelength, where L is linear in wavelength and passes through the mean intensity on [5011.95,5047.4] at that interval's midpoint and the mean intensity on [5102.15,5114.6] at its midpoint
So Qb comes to 0.31 angstrom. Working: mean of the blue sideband 9.38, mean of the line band 8.67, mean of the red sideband 8.49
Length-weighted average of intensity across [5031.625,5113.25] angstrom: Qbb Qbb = 8.83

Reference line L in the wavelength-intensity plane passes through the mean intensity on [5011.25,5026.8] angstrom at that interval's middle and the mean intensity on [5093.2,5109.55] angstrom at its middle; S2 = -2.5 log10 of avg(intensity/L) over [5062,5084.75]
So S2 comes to 0.01 mag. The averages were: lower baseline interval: 9.29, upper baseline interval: 8.55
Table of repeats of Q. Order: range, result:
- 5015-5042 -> 9.45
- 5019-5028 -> 9.27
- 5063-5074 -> 8.72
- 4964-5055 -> 9.1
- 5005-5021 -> 9.34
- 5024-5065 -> 9.2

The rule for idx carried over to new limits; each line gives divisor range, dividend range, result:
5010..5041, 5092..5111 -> 0.90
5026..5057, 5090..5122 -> 0.91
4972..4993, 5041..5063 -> 1.03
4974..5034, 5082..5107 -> 0.93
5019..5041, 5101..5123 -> 0.88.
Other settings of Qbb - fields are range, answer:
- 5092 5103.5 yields 8.59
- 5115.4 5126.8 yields 8.5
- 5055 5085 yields 8.81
